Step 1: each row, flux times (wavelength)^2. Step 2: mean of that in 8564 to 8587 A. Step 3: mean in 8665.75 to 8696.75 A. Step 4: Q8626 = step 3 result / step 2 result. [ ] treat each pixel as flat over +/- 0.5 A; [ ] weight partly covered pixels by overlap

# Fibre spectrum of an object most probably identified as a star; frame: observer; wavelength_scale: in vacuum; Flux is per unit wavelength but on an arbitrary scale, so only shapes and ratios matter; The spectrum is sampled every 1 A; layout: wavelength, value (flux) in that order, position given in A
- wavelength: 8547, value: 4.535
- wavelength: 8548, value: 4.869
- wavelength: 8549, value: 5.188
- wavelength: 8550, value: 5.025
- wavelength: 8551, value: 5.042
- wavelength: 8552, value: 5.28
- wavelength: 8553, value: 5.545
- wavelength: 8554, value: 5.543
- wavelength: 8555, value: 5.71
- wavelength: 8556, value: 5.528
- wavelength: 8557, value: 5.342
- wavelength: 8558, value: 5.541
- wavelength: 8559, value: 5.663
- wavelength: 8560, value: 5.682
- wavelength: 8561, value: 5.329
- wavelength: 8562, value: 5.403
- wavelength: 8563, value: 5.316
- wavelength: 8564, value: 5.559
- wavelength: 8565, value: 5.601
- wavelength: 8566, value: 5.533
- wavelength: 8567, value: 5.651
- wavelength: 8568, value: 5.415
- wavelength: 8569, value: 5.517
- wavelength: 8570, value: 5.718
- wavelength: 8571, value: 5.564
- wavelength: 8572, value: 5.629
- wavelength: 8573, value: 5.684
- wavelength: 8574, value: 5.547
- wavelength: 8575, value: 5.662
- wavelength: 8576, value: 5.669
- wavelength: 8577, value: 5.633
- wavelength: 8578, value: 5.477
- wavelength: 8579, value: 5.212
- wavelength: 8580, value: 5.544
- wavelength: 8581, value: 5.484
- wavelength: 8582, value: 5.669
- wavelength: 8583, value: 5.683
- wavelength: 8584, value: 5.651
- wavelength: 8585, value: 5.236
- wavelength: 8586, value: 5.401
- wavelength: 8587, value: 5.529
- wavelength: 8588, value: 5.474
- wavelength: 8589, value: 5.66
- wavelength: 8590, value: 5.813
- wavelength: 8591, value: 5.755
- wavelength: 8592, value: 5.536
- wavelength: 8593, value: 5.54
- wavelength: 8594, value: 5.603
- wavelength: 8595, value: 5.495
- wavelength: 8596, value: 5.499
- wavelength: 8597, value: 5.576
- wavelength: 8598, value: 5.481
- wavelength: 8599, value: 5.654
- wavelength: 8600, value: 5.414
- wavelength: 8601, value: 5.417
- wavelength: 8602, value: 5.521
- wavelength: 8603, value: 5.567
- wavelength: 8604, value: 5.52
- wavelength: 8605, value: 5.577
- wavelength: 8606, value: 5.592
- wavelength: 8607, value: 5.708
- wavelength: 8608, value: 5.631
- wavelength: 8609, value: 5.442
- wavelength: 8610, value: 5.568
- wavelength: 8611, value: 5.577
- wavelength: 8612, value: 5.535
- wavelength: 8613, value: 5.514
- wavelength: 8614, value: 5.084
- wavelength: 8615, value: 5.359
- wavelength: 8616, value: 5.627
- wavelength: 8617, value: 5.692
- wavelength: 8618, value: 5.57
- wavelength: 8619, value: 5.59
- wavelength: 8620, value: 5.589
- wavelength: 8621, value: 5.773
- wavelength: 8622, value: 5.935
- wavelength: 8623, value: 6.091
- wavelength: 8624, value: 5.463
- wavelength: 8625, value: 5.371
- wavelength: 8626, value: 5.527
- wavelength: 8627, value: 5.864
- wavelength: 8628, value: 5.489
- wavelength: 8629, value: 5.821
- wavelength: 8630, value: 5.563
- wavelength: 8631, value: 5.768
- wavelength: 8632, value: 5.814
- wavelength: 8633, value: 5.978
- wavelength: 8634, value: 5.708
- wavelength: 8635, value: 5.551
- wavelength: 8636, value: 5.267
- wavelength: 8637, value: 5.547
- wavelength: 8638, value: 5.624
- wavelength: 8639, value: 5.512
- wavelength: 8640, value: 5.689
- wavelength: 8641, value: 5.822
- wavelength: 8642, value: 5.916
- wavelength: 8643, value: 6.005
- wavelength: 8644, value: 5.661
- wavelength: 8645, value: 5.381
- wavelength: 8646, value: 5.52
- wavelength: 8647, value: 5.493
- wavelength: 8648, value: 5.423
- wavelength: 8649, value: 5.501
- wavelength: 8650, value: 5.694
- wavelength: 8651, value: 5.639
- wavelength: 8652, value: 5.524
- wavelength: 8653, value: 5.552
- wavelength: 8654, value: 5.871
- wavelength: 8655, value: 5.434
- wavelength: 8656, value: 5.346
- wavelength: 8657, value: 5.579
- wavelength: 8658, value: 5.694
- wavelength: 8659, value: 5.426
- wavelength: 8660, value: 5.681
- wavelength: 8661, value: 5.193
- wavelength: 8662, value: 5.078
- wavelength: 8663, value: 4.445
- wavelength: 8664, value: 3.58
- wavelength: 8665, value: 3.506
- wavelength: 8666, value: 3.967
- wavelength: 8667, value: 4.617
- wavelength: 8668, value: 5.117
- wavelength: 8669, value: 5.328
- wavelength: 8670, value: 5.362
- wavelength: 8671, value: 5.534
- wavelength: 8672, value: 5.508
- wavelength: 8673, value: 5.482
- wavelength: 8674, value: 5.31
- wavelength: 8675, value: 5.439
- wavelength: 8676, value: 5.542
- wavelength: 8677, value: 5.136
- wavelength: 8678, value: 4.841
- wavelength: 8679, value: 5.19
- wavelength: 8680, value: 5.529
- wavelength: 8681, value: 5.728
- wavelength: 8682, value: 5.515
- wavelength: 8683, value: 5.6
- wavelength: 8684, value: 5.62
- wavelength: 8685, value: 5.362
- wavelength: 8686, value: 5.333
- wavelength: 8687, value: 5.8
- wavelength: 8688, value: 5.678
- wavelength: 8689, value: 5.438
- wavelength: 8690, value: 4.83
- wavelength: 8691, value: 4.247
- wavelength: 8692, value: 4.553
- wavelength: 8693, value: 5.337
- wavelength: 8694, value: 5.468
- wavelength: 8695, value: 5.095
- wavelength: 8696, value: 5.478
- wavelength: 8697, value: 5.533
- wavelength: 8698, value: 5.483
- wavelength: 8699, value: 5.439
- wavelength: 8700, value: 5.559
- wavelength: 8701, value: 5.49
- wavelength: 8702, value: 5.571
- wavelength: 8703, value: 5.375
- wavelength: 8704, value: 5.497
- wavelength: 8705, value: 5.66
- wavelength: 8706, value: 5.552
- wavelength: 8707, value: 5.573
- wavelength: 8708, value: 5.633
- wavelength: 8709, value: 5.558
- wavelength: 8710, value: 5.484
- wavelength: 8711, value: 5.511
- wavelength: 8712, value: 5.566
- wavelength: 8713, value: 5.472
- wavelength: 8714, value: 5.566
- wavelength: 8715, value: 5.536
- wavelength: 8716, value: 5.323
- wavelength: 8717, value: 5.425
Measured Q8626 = 1.0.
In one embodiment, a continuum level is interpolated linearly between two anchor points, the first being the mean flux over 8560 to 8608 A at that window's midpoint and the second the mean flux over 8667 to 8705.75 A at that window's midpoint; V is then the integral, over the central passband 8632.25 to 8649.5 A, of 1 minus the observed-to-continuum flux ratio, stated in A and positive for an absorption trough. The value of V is -0.58 A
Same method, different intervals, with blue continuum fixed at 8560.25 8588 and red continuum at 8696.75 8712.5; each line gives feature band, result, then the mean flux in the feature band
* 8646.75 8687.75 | 1.84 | 5.28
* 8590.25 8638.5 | -0.54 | 5.59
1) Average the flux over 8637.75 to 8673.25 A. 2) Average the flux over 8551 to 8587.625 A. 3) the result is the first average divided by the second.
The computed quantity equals 0.96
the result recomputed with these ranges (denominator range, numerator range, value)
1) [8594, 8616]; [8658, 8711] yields 0.95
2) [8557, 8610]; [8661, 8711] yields 0.95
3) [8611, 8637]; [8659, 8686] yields 0.91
